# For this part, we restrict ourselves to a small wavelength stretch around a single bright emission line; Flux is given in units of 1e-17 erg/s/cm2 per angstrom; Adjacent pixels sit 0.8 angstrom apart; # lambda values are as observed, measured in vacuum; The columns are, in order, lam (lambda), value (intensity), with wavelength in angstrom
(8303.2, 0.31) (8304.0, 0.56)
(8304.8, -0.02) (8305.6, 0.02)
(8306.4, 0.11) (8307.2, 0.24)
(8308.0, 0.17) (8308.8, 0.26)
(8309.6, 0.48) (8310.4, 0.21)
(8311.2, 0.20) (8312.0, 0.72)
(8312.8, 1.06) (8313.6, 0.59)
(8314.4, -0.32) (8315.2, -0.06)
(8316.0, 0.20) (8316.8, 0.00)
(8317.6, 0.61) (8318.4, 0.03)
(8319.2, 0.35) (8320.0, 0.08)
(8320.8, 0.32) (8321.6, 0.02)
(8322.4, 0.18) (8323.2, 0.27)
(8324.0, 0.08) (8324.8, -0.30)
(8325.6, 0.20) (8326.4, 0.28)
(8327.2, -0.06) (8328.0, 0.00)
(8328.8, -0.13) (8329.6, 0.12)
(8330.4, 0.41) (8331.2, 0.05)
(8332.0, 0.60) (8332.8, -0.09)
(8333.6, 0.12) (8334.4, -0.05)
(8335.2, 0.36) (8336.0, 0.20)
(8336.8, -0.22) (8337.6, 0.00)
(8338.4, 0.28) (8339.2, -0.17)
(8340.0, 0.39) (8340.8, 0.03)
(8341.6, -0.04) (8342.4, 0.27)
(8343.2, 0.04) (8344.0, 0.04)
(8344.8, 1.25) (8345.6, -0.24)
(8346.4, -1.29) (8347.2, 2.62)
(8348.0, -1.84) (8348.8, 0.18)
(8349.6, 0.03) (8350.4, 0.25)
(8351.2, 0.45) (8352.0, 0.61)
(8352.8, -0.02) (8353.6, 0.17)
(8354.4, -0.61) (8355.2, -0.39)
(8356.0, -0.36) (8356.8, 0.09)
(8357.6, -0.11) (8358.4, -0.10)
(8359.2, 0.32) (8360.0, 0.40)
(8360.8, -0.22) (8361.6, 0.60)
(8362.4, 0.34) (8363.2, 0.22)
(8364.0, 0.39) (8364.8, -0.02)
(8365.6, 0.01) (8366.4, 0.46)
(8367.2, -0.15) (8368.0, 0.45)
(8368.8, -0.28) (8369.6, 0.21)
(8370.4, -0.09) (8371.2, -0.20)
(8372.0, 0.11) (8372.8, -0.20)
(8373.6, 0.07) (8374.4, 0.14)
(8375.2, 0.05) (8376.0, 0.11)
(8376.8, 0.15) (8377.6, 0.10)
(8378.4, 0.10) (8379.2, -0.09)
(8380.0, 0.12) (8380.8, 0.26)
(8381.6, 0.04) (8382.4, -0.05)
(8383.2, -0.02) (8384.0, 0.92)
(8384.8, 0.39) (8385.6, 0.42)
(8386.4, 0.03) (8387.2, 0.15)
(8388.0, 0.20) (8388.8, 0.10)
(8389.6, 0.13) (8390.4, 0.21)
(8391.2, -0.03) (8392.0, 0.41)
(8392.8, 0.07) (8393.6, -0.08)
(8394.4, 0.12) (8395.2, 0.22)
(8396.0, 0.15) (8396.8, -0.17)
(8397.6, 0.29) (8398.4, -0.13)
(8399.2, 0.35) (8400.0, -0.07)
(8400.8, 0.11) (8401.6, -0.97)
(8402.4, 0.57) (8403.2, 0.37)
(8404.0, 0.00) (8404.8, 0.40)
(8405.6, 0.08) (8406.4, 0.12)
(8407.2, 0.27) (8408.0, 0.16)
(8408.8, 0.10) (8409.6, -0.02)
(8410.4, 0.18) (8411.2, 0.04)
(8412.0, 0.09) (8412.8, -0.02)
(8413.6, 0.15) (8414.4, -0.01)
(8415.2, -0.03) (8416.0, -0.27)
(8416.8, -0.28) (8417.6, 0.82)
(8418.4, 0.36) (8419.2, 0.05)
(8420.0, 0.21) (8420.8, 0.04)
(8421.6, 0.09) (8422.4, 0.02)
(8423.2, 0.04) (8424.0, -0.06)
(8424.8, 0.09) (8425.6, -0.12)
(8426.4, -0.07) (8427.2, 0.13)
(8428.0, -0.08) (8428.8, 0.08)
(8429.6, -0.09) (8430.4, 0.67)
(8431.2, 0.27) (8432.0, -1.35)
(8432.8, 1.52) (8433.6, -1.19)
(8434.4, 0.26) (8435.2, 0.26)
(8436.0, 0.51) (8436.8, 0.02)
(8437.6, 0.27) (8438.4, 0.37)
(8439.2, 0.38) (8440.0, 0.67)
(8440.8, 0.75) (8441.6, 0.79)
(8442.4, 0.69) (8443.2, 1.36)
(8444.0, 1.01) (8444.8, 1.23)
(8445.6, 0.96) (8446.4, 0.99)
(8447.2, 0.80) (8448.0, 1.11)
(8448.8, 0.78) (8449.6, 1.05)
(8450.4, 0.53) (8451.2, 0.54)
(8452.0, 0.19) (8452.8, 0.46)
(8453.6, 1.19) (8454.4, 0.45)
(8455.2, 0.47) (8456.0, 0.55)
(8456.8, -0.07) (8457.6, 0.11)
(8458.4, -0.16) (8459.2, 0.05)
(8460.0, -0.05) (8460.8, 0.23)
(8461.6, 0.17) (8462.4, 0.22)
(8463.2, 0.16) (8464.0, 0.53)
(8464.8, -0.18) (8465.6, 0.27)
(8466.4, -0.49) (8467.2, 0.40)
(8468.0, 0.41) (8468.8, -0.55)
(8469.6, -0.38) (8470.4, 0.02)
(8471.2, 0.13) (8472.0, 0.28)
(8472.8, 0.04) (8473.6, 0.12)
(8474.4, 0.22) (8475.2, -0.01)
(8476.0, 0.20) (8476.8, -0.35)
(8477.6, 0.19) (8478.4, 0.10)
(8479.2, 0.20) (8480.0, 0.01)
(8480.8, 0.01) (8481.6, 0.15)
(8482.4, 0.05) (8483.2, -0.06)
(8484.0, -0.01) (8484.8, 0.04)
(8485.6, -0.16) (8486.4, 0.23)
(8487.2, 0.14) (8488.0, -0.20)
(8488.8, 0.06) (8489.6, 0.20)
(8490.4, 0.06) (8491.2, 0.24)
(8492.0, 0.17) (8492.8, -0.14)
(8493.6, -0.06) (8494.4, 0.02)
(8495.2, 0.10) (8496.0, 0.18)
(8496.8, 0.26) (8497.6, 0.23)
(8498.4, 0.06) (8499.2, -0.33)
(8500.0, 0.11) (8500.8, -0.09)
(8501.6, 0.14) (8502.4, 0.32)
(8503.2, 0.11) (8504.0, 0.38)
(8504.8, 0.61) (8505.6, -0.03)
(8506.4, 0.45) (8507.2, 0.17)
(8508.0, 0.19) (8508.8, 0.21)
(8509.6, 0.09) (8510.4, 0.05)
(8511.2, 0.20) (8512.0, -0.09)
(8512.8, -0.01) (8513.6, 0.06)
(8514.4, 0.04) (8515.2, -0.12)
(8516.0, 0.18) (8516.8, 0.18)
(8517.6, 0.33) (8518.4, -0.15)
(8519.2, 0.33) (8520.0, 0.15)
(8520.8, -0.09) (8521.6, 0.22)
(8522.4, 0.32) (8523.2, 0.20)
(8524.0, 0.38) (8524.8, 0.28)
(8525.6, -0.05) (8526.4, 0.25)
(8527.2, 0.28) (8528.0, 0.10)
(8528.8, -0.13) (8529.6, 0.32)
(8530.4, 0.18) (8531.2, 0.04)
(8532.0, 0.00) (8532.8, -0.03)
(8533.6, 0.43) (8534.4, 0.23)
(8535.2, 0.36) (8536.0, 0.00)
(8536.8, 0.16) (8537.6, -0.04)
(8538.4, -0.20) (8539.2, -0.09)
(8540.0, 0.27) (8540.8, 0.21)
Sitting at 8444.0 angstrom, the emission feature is [O II] 3727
